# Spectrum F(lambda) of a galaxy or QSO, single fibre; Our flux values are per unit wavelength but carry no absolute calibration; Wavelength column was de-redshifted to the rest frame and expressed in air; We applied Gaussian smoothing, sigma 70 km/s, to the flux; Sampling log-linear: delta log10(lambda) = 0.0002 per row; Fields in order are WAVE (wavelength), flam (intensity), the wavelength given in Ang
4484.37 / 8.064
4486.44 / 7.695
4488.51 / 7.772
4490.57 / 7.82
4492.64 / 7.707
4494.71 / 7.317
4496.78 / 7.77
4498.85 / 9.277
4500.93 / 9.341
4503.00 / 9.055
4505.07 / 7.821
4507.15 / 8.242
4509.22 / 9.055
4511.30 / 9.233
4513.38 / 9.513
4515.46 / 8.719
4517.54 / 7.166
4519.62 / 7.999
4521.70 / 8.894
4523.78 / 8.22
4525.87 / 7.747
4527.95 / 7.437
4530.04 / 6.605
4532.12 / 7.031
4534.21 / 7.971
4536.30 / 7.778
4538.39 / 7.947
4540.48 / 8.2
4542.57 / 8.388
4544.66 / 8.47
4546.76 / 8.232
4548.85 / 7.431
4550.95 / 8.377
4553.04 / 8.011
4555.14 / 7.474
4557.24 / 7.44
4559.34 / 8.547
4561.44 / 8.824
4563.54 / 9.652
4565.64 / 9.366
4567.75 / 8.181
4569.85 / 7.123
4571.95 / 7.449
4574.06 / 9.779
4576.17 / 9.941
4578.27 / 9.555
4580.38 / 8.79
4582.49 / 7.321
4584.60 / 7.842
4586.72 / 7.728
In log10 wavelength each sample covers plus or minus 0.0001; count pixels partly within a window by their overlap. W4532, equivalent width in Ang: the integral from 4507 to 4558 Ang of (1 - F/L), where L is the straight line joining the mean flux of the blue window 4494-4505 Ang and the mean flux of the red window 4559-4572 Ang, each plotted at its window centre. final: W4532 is 2.8 Ang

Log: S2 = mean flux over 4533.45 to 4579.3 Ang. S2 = 8.37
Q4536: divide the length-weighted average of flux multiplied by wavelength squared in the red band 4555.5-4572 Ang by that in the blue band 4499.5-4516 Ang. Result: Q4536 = 1.0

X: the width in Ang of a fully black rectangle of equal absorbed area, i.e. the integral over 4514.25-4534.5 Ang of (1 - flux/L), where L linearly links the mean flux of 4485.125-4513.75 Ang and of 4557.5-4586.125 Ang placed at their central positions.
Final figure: 1.6 Ang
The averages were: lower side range 8.37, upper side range 8.59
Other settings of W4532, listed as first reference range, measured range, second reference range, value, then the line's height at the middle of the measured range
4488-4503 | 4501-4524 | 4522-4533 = -2.2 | 7.85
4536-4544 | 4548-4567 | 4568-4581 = 0.2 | 8.44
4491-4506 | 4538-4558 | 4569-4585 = 1.0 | 8.44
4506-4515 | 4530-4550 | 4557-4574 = 1.9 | 8.69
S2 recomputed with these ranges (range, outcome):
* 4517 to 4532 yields 7.7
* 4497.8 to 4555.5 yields 8.21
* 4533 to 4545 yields 8.09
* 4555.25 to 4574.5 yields 8.39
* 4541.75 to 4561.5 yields 8.08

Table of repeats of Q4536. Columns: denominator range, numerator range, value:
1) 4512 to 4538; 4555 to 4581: 1.11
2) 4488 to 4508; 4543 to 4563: 1.01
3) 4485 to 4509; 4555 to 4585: 1.08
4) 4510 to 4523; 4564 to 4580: 1.05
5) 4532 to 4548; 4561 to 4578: 1.11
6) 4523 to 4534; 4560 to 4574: 1.17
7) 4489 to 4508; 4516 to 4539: 0.95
